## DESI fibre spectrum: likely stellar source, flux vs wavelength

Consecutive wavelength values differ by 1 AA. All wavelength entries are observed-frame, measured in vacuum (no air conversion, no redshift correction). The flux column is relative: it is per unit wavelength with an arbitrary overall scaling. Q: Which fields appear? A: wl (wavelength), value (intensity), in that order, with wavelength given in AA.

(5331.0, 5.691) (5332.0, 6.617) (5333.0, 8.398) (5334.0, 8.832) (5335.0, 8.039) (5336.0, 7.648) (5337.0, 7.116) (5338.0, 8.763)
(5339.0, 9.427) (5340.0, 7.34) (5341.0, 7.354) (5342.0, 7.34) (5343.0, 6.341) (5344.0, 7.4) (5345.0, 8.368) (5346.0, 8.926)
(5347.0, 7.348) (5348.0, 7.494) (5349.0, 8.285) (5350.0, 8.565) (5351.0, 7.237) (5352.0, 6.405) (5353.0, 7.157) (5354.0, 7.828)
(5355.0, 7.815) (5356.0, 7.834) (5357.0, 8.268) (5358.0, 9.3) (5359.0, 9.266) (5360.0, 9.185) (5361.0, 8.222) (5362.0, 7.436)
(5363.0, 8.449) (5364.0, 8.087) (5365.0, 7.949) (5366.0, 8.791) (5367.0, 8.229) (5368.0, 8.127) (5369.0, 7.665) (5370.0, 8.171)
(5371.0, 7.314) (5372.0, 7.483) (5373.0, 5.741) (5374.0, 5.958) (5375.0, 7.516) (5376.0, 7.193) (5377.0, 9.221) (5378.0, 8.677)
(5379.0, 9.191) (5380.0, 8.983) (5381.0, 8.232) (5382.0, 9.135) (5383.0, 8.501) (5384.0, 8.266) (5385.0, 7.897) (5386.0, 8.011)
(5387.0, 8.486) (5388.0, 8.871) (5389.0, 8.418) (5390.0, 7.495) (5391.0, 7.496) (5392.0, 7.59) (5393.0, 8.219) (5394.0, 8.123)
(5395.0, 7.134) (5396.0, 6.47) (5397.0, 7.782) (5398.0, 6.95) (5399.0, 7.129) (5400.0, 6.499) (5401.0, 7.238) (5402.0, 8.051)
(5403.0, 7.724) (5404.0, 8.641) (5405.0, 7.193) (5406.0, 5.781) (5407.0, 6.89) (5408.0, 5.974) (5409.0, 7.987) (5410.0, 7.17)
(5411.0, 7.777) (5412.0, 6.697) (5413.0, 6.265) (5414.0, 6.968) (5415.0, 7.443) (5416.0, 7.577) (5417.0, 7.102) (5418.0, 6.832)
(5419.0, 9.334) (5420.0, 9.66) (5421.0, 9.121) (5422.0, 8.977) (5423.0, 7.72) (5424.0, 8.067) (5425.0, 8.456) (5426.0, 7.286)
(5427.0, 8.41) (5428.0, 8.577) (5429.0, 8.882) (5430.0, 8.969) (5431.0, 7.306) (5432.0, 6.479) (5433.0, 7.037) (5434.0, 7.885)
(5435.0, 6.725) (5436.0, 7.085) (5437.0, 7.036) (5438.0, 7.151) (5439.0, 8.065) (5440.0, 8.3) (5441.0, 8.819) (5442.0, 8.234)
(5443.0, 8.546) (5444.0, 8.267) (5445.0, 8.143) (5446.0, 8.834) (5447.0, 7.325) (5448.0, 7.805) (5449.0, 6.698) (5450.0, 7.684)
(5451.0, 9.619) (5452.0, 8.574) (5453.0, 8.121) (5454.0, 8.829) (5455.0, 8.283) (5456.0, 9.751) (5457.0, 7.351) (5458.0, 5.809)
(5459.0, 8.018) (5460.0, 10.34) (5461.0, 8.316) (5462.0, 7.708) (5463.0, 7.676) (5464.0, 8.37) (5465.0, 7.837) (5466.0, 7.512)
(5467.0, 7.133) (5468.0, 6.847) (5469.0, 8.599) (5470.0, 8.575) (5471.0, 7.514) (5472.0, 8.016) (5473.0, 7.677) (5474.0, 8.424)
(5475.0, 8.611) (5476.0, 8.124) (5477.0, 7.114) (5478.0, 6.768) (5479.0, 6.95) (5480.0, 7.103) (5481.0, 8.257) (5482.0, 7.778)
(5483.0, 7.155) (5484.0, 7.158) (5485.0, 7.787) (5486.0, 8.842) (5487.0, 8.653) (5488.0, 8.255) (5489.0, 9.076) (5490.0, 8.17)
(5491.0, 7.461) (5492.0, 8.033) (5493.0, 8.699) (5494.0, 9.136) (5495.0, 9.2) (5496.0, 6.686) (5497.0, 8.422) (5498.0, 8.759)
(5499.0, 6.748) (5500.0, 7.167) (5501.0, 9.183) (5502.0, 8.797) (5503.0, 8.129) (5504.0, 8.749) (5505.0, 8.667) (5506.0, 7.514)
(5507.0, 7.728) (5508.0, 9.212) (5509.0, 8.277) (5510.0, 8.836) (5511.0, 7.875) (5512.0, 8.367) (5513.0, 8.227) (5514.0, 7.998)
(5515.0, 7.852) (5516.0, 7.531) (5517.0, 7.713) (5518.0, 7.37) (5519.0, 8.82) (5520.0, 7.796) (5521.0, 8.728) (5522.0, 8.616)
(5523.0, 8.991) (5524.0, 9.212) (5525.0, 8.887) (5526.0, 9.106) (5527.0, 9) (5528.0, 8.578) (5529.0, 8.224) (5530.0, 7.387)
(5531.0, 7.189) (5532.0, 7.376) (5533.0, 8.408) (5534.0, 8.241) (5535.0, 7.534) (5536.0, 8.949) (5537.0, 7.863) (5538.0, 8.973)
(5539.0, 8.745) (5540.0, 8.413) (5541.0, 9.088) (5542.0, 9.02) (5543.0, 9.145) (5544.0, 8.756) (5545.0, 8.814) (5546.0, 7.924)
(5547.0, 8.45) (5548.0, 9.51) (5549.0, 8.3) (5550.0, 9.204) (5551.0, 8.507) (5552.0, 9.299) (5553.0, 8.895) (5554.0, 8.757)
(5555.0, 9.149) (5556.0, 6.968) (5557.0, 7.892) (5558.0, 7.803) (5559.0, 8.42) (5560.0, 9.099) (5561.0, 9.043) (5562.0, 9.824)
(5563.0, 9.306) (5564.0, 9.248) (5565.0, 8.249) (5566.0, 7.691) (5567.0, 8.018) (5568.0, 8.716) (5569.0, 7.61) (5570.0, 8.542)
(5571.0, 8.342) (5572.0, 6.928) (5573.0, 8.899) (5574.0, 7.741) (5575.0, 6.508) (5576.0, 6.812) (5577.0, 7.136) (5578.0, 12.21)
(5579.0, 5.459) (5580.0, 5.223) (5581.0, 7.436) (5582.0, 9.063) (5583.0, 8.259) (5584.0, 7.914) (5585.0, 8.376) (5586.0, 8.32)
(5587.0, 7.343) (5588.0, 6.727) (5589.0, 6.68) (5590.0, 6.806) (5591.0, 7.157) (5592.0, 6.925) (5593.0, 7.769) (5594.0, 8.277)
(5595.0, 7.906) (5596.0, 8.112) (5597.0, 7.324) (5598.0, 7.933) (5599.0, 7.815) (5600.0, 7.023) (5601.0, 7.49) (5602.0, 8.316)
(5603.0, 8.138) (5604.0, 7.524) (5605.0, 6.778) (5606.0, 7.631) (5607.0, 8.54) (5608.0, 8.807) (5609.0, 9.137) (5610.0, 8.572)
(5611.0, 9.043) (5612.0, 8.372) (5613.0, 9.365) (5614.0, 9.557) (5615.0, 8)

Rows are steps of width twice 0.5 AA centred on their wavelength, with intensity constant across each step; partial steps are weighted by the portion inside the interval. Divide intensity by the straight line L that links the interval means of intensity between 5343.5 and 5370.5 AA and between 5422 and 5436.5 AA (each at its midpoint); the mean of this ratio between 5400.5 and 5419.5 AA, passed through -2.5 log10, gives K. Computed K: 0.08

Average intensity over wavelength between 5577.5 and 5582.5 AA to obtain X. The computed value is 7.88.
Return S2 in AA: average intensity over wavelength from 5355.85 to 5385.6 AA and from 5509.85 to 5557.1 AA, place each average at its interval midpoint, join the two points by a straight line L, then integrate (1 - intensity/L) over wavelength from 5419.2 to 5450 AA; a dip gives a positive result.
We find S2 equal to 0.94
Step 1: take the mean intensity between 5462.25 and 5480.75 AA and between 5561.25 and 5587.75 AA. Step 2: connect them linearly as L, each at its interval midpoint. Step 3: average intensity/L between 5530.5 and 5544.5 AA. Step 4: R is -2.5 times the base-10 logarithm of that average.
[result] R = -0.064 mag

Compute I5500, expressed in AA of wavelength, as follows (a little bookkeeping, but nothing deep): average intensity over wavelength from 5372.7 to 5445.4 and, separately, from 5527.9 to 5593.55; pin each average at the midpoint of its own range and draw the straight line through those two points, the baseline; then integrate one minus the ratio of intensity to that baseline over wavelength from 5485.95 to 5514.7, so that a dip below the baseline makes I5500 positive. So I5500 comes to -1.0 AA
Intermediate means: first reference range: 7.77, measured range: 8.29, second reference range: 8.17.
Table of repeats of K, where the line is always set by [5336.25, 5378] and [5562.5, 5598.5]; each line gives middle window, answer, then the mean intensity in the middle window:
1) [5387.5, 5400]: 0.04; 7.59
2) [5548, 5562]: -0.11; 8.64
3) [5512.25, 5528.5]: -0.08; 8.4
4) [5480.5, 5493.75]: -0.04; 8.12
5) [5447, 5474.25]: -0.03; 8.02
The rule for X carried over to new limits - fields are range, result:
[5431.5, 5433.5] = 6.76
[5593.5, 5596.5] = 8.1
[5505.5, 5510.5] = 8.31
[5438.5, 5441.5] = 8.39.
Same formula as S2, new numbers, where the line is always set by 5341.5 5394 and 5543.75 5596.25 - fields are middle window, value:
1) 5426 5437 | 0.5 AA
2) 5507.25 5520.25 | -0.1 AA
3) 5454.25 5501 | 0.5 AA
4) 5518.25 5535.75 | -0.6 AA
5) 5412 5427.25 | 0.2 AA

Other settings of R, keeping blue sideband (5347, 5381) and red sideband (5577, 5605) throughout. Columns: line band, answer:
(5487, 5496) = -0.08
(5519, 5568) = -0.11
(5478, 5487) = 0.02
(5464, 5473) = 0.01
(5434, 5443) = 0.02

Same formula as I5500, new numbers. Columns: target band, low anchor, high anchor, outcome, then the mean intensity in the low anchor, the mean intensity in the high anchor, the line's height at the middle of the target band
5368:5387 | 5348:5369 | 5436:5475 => 0.3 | 8.1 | 8.04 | 8.09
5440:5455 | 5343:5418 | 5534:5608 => -0.7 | 7.74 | 8.12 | 7.88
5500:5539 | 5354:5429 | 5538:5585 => -0.3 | 7.87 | 8.36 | 8.24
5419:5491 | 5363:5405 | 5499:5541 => 0.7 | 7.87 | 8.29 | 8.09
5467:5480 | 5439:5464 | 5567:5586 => 0.7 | 8.21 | 7.86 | 8.15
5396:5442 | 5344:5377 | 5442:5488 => 1.8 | 7.88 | 7.97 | 7.93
